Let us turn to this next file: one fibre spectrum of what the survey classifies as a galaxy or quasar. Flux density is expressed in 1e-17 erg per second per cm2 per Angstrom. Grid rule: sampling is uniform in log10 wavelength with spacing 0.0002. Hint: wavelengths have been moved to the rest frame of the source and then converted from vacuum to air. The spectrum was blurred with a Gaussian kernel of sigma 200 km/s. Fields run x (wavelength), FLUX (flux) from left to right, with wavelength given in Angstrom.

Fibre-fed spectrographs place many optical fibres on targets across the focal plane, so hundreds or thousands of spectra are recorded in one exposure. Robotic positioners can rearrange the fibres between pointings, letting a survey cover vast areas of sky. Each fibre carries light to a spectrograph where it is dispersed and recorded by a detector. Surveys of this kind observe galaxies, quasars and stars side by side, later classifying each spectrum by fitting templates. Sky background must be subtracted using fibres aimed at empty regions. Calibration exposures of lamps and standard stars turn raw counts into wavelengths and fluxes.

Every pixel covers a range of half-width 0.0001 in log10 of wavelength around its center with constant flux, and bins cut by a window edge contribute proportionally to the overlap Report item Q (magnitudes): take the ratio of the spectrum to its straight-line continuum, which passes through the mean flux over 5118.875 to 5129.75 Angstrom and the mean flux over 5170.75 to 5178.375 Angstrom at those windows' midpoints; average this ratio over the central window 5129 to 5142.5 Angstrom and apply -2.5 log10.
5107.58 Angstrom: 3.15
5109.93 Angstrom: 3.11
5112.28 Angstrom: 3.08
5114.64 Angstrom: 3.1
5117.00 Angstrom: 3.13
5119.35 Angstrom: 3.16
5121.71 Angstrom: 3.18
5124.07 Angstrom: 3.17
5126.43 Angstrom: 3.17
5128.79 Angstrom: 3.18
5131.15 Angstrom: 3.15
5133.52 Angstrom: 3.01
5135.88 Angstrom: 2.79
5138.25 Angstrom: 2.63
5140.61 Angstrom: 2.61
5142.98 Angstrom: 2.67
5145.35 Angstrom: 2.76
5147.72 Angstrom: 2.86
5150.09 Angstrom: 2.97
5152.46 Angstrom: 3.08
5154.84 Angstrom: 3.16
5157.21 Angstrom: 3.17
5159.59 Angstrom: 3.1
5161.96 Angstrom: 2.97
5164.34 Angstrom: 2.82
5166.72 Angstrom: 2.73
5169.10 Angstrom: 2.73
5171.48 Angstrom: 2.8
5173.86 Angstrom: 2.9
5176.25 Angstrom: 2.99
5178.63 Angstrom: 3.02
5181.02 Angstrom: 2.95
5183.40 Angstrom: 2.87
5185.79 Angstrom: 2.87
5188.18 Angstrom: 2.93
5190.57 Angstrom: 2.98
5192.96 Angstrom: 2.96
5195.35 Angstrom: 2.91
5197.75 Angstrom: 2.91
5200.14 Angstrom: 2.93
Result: 0.10 mag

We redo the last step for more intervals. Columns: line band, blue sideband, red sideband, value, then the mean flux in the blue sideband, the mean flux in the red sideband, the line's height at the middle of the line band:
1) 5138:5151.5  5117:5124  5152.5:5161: 0.14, 3.17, 3.13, 3.14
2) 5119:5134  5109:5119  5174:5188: -0.03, 3.11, 2.94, 3.08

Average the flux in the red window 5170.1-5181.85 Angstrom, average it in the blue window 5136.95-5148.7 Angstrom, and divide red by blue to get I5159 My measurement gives 1.08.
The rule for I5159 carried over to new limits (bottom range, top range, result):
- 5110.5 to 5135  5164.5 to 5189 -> 0.92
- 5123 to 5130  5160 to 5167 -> 0.91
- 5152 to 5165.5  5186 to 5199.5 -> 0.96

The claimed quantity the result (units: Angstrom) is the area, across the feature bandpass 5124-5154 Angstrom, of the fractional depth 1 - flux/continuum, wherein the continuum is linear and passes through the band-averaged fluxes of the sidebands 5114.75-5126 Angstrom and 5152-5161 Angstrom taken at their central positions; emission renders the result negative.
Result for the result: 2.1 Angstrom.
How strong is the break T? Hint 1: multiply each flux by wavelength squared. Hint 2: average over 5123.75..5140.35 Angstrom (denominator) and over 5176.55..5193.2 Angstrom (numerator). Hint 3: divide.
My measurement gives 1.01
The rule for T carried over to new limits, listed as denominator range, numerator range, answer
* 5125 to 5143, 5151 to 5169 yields 1.03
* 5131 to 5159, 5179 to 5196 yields 1.03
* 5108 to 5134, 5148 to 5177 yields 0.96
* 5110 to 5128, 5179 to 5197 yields 0.96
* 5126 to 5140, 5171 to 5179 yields 1.00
